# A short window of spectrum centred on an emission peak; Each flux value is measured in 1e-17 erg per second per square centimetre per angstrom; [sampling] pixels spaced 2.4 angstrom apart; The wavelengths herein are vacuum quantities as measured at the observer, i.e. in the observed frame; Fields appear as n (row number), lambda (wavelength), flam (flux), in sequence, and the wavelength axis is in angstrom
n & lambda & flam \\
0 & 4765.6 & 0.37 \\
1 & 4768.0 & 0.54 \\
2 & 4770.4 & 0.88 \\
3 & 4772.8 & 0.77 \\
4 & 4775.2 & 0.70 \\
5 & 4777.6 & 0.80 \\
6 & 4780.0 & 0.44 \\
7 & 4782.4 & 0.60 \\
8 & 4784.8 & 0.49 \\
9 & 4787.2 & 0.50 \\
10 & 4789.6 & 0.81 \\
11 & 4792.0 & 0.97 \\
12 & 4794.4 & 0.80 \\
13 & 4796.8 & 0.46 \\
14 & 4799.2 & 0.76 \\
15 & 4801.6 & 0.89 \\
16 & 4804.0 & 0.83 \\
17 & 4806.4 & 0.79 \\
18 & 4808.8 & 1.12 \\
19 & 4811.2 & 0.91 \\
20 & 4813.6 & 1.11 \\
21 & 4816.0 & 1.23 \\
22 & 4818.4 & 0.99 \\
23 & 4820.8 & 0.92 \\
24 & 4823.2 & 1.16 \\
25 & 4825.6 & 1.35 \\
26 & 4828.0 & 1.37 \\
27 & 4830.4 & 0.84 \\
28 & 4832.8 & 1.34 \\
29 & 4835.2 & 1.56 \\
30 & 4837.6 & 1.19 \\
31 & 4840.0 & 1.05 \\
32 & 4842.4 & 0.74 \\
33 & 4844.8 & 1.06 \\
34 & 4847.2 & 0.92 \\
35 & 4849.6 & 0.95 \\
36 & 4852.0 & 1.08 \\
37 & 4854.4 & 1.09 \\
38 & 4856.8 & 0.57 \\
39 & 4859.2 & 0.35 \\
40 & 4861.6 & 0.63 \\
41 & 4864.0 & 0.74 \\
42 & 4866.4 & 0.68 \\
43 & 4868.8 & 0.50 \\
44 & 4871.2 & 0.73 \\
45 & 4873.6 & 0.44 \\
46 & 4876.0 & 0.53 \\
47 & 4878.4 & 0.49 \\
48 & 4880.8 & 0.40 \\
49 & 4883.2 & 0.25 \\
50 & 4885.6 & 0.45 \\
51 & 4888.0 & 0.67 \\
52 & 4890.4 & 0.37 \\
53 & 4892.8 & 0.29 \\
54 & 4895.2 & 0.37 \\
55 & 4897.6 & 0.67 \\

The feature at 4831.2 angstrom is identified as C IV 1549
